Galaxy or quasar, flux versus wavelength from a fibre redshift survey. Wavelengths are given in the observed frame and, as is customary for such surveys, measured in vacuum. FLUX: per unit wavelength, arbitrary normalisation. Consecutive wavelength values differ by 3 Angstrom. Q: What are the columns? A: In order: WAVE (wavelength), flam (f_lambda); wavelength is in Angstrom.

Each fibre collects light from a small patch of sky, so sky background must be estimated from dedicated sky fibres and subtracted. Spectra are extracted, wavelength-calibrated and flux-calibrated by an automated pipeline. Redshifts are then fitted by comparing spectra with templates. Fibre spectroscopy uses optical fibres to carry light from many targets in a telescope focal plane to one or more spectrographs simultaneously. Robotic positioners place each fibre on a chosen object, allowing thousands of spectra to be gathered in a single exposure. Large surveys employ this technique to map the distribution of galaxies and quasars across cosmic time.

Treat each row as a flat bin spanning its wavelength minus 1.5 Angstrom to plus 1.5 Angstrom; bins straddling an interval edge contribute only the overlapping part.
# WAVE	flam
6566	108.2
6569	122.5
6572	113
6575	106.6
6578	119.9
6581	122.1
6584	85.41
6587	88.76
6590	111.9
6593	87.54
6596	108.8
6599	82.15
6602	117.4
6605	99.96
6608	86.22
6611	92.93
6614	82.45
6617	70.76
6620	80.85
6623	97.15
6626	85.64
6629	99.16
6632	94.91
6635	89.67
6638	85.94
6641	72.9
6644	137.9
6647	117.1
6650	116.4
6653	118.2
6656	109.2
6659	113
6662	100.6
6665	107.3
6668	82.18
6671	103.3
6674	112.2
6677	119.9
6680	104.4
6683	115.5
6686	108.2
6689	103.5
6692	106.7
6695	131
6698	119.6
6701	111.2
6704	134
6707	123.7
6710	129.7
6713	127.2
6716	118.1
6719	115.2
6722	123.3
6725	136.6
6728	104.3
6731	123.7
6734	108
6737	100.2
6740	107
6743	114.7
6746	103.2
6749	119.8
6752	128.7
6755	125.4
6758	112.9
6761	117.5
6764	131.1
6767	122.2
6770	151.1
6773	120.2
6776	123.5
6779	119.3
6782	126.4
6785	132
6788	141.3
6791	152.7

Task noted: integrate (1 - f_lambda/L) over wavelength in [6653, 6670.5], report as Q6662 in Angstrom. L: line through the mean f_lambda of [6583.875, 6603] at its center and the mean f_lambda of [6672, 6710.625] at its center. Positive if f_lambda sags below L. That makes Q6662 1.08 Angstrom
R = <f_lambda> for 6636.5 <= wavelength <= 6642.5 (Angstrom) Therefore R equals 79.4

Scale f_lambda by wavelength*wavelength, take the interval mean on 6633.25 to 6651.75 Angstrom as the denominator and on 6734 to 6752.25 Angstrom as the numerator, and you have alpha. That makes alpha 1.10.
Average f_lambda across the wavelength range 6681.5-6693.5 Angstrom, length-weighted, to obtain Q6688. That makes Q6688 108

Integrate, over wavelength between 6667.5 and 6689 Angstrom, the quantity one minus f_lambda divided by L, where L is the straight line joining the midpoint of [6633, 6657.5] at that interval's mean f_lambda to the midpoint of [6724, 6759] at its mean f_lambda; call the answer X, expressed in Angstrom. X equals 0.3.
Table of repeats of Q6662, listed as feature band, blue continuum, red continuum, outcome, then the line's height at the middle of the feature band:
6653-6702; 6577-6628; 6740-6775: -0.66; 108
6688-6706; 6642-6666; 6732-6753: -0.85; 113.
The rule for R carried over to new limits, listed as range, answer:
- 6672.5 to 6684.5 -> 113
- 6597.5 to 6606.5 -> 99.8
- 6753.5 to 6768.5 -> 122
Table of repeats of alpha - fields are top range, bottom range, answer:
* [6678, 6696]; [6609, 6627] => 1.34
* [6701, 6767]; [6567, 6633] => 1.26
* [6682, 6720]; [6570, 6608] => 1.19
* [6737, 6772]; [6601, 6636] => 1.38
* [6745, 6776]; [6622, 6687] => 1.22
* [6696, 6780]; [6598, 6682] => 1.25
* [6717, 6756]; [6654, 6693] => 1.11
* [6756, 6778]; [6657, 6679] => 1.22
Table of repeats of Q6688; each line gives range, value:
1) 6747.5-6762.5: 121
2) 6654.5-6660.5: 111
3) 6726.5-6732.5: 114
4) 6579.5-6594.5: 99.1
